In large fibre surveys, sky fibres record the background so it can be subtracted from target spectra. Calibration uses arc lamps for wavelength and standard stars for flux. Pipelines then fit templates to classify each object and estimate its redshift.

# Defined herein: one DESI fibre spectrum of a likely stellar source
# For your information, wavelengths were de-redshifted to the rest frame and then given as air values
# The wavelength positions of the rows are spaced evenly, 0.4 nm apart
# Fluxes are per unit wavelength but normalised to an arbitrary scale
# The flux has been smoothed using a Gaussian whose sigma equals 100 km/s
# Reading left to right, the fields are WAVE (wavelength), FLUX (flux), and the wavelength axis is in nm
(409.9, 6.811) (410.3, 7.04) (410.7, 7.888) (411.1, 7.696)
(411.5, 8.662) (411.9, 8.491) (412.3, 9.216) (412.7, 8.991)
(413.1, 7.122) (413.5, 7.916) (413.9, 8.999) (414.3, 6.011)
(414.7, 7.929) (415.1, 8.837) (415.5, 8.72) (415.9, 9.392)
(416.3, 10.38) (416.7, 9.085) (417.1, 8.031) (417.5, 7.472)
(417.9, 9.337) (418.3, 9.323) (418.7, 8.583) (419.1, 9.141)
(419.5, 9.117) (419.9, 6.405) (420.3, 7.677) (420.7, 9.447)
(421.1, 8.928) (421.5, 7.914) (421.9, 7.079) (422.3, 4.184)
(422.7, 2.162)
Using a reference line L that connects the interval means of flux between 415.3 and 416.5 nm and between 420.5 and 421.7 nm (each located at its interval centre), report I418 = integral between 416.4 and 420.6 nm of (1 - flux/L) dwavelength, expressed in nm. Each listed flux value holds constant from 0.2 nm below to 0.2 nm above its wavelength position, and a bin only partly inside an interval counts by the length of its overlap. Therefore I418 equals 0.297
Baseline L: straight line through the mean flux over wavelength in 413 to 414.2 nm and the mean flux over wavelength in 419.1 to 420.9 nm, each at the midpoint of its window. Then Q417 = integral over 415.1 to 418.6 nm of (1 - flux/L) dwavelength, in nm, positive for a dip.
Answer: -0.37 nm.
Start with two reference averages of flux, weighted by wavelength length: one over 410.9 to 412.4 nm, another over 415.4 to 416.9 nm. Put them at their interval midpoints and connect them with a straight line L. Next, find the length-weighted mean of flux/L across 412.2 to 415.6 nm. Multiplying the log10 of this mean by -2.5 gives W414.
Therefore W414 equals 0.10 mag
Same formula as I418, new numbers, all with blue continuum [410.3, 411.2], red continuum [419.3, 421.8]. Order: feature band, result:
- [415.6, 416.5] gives -0.21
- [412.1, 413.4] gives -0.11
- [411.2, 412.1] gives -0.09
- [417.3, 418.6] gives -0.10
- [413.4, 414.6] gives 0.03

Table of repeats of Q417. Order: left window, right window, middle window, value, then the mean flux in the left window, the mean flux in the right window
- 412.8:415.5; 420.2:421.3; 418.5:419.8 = -0.028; 7.91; 8.78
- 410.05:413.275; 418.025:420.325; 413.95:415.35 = 0.081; 8.13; 8.46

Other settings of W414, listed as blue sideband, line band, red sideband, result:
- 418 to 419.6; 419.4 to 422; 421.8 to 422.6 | -0.206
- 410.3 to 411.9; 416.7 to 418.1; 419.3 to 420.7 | -0.054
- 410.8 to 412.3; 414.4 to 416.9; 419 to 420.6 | -0.088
